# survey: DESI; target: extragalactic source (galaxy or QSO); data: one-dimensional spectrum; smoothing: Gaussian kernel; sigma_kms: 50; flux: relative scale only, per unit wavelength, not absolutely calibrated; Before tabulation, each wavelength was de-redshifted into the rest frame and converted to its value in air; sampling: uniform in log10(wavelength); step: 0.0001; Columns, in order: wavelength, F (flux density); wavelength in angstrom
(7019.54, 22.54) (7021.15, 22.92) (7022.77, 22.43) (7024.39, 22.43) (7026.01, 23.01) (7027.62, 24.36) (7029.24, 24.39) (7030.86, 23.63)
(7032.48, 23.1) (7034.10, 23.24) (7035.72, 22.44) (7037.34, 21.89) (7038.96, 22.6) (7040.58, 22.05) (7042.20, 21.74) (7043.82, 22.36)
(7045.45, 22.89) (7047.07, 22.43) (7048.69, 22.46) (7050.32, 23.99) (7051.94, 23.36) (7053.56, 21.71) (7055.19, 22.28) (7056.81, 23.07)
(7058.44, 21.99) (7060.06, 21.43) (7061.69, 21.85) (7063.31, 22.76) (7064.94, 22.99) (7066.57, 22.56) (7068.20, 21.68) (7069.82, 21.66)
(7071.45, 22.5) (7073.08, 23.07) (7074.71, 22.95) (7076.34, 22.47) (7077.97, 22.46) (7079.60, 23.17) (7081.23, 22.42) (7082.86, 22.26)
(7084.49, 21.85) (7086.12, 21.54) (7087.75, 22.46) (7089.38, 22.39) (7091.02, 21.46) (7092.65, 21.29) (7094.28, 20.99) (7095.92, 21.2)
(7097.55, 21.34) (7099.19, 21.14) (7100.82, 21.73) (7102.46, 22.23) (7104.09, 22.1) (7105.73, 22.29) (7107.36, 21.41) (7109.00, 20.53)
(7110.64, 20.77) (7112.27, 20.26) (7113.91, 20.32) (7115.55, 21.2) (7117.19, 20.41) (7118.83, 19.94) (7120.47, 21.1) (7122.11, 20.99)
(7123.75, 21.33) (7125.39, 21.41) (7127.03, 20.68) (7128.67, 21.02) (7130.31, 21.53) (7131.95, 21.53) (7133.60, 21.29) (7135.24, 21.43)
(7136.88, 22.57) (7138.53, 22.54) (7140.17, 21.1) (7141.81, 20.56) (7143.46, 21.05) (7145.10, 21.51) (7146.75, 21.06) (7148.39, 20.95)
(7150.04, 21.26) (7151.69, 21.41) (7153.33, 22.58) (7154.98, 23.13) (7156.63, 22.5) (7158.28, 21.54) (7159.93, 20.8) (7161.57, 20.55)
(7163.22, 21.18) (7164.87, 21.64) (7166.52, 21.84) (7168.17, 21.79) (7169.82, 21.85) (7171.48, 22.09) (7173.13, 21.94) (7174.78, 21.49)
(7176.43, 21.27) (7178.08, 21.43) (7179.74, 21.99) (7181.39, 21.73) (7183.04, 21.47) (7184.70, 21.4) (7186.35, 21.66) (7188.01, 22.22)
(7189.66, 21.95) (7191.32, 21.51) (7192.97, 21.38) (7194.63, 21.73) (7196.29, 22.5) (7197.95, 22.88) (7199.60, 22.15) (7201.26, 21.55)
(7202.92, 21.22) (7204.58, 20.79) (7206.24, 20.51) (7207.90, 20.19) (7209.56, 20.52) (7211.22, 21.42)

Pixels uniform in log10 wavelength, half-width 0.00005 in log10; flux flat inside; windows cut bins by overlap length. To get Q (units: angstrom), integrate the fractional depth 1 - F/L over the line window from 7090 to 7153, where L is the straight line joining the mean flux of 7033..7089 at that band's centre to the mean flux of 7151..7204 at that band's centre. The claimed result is 2.4 angstrom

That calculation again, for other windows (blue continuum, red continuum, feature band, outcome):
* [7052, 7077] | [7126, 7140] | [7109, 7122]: 0.7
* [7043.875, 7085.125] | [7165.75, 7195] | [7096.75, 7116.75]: 0.8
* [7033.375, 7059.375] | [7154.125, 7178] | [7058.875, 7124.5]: 1.5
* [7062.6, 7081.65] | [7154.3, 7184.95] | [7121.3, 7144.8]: 0.7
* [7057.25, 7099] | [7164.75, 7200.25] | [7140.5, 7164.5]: 0.5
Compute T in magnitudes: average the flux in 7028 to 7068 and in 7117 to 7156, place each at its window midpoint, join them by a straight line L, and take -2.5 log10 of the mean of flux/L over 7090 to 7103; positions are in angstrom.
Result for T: 0.03 mag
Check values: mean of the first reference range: 22.6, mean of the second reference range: 21.4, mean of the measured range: 21.4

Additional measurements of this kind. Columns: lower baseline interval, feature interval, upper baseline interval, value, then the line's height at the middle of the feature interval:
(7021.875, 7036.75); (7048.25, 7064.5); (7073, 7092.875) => 0.01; 22.7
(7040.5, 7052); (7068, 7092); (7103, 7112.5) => -0.02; 21.9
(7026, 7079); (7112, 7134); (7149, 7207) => 0.06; 22.1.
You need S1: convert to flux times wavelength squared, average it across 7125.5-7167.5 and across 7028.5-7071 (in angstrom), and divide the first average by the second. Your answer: 0.98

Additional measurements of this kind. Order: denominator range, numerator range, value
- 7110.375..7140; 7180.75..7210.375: 1.04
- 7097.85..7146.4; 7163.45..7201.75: 1.04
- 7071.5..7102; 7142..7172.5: 1.00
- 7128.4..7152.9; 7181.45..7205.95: 1.03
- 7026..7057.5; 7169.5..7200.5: 0.99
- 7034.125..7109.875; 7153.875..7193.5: 1.01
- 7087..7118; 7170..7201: 1.05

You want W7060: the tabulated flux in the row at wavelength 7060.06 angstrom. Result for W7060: 21.43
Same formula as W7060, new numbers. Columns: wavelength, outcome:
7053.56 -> 21.71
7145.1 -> 21.51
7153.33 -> 22.58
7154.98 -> 23.13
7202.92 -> 21.22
